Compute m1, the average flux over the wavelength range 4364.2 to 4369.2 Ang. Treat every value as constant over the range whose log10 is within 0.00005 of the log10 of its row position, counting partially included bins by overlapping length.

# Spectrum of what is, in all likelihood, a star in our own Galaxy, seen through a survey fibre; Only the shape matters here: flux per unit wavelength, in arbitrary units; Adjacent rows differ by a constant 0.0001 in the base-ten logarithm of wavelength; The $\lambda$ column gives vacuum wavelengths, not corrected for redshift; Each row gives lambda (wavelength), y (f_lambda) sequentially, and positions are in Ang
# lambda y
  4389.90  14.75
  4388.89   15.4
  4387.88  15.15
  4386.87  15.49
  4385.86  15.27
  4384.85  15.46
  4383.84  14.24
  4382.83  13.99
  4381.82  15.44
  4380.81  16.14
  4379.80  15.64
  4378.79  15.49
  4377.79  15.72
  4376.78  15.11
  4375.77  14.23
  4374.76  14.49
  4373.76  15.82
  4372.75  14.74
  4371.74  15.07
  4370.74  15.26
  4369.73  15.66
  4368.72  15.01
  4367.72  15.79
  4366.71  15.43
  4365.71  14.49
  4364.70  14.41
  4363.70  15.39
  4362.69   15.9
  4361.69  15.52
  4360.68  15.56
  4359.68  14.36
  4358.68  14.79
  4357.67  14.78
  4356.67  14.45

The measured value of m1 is 15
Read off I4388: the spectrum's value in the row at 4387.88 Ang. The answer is 15.15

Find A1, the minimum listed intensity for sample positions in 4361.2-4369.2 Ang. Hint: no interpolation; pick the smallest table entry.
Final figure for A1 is 14.41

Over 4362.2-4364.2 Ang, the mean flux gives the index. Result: 15.6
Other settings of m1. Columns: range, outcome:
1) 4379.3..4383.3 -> 15.3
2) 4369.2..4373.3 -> 15.2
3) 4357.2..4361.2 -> 14.9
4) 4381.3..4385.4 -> 14.8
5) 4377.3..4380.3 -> 15.7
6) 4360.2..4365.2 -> 15.3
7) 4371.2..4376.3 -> 14.9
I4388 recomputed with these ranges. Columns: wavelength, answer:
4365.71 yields 14.49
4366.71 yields 15.43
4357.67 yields 14.78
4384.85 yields 15.46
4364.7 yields 14.41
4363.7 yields 15.39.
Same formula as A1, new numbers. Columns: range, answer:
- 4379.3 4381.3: 15.64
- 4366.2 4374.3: 14.74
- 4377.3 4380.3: 15.49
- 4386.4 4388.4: 15.15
